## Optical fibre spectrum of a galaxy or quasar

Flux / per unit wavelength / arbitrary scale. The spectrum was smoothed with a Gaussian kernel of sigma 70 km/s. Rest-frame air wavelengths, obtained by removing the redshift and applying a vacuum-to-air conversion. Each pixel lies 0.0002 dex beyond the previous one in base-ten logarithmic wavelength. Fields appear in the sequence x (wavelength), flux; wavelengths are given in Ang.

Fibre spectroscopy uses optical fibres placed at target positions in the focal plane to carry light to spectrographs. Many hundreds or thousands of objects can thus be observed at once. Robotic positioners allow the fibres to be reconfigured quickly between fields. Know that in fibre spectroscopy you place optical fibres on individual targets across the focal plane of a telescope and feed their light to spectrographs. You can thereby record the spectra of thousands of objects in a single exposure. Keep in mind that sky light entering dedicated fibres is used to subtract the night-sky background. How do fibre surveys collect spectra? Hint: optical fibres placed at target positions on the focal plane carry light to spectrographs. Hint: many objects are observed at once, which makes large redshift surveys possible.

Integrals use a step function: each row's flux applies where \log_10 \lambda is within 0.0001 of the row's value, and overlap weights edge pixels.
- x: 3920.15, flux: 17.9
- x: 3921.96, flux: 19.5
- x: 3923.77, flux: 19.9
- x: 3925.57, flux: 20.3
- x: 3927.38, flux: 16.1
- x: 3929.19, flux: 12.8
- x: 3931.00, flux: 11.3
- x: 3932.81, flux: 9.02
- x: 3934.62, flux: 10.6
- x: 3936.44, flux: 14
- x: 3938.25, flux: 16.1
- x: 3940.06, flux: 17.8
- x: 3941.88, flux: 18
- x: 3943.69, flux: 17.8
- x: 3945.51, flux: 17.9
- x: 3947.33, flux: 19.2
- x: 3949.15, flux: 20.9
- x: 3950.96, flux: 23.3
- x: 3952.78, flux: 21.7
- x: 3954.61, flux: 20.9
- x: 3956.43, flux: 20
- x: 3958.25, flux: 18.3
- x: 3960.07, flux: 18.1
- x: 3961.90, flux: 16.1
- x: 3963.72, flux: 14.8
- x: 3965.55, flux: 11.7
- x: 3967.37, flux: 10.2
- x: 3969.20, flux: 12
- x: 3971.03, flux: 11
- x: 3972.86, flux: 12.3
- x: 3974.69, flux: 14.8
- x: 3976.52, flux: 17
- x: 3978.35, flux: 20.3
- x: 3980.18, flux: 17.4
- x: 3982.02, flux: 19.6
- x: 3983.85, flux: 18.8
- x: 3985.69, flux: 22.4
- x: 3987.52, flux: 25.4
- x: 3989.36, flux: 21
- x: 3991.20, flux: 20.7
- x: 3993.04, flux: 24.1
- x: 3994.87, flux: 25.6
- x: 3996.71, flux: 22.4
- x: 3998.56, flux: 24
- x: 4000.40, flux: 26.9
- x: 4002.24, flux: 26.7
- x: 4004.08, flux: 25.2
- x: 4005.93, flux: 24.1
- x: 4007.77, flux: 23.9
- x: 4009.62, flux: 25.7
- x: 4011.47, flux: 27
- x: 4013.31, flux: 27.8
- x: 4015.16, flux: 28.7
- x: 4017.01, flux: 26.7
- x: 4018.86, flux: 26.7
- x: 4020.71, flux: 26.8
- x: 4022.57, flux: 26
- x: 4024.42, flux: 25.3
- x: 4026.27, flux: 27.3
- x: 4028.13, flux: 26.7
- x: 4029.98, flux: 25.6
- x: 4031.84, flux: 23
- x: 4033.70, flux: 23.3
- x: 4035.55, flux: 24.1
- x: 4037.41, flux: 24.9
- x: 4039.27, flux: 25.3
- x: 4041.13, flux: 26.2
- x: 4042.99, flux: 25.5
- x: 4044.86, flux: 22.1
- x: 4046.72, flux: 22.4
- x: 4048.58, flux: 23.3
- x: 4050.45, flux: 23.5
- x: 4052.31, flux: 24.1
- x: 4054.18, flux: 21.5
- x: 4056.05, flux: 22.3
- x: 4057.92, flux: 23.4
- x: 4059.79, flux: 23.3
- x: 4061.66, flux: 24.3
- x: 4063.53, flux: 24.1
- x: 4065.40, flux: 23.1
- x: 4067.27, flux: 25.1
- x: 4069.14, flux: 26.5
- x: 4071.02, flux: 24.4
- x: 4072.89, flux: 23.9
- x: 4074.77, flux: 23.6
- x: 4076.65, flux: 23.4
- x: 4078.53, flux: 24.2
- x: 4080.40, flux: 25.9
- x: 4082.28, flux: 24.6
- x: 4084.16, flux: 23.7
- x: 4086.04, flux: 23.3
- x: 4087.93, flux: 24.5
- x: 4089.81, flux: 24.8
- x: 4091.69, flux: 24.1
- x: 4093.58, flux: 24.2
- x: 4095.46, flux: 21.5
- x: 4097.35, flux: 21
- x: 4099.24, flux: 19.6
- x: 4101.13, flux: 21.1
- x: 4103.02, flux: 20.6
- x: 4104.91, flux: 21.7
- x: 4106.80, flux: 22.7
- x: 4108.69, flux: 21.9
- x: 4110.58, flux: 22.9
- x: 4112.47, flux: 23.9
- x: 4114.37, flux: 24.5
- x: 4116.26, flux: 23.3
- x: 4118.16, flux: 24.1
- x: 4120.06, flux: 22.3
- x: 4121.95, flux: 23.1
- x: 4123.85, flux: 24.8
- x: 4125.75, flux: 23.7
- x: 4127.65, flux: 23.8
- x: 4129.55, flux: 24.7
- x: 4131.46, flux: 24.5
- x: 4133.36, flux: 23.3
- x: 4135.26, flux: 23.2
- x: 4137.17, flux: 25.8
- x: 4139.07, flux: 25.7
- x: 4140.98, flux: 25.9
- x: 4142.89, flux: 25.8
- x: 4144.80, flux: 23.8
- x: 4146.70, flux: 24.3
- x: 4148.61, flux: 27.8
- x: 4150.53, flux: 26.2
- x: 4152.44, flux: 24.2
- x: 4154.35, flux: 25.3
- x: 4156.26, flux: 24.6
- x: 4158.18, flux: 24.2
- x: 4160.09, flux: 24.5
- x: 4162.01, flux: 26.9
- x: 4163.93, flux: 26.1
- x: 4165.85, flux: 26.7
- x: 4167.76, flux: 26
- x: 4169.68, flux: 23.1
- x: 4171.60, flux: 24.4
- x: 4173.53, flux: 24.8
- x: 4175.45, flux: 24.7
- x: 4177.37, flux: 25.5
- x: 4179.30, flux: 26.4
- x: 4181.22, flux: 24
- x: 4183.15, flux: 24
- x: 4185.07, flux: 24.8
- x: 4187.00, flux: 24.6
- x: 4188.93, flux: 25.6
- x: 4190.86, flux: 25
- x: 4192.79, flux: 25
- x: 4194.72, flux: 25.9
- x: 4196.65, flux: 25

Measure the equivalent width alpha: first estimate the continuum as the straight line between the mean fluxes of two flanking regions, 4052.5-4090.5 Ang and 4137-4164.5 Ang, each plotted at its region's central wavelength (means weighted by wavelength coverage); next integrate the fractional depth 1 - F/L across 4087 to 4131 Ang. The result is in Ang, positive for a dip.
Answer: 2.93 Ang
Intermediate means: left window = 24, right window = 25.4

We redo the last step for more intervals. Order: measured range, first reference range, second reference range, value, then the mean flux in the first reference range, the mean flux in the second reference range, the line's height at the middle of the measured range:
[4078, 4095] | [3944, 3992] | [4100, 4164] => -1.4 Ang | 17.9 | 24.1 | 22.4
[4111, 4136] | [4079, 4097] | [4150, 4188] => 0.7 Ang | 24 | 25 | 24.4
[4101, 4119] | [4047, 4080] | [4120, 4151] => 1.2 Ang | 23.8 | 24.7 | 24.4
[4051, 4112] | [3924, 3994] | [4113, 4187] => -3.5 Ang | 17.2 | 24.8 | 22.1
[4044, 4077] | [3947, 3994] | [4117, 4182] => -3.2 Ang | 18.2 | 24.8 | 21.5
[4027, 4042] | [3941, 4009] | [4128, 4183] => -2.5 Ang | 19.6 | 25.1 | 21.4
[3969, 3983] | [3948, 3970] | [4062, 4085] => 2.1 Ang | 17.4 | 24.4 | 18.4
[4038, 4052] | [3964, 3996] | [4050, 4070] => -0.9 Ang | 17.9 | 23.7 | 22.6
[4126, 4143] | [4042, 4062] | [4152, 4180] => 0.0 Ang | 23.2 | 25.2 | 24.6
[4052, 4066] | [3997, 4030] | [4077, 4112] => 0.6 Ang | 26.1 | 22.9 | 24.3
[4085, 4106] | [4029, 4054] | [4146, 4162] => 1.9 Ang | 24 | 25.2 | 24.6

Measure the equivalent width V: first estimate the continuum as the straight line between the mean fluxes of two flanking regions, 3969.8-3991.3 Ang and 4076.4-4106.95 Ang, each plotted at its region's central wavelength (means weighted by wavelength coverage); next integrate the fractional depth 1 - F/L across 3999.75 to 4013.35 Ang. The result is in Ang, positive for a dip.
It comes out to -4.53 Ang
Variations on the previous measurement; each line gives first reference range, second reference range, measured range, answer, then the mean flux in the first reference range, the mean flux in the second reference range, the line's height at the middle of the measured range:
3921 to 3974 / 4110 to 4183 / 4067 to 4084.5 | -2.3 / 16.3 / 24.7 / 21.7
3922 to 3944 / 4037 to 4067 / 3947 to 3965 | -2.3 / 15.4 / 23.7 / 17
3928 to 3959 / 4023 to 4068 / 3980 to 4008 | -3.5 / 17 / 24.2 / 20.6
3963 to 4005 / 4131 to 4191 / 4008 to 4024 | -5.0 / 19.4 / 25.1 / 20.4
